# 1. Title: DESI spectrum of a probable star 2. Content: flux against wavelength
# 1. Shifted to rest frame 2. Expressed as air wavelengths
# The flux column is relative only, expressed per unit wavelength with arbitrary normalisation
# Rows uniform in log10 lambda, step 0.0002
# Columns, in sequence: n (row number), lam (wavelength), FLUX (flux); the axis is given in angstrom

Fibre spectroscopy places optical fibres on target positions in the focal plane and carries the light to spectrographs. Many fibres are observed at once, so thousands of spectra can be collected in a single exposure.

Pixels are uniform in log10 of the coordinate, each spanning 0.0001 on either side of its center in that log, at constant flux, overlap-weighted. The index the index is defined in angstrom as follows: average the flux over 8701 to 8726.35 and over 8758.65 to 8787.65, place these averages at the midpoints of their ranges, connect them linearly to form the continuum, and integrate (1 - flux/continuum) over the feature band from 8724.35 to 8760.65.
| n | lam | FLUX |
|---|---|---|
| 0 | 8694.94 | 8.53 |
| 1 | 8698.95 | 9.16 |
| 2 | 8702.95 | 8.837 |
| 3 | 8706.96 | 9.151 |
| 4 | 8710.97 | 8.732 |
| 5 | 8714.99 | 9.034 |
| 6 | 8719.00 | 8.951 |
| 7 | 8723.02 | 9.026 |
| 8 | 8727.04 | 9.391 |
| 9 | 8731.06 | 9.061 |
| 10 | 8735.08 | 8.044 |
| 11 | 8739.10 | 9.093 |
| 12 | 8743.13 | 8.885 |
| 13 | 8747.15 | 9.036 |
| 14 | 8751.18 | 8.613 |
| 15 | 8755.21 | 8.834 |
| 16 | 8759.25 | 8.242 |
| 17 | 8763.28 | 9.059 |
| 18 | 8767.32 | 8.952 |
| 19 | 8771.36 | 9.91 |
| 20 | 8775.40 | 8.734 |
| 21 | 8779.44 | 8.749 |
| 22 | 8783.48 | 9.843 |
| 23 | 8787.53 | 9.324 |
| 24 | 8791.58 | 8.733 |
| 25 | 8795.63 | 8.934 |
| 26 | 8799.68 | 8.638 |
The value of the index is 0.9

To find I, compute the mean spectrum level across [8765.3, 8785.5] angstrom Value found 9.24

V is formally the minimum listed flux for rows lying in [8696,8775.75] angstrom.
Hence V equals 8.044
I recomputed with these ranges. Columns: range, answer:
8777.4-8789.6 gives 9.3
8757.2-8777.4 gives 8.98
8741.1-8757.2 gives 8.84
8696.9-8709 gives 9.05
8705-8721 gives 8.97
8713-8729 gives 9.1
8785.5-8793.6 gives 9.02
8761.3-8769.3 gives 9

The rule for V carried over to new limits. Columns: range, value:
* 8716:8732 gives 8.951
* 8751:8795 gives 8.242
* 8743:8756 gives 8.613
